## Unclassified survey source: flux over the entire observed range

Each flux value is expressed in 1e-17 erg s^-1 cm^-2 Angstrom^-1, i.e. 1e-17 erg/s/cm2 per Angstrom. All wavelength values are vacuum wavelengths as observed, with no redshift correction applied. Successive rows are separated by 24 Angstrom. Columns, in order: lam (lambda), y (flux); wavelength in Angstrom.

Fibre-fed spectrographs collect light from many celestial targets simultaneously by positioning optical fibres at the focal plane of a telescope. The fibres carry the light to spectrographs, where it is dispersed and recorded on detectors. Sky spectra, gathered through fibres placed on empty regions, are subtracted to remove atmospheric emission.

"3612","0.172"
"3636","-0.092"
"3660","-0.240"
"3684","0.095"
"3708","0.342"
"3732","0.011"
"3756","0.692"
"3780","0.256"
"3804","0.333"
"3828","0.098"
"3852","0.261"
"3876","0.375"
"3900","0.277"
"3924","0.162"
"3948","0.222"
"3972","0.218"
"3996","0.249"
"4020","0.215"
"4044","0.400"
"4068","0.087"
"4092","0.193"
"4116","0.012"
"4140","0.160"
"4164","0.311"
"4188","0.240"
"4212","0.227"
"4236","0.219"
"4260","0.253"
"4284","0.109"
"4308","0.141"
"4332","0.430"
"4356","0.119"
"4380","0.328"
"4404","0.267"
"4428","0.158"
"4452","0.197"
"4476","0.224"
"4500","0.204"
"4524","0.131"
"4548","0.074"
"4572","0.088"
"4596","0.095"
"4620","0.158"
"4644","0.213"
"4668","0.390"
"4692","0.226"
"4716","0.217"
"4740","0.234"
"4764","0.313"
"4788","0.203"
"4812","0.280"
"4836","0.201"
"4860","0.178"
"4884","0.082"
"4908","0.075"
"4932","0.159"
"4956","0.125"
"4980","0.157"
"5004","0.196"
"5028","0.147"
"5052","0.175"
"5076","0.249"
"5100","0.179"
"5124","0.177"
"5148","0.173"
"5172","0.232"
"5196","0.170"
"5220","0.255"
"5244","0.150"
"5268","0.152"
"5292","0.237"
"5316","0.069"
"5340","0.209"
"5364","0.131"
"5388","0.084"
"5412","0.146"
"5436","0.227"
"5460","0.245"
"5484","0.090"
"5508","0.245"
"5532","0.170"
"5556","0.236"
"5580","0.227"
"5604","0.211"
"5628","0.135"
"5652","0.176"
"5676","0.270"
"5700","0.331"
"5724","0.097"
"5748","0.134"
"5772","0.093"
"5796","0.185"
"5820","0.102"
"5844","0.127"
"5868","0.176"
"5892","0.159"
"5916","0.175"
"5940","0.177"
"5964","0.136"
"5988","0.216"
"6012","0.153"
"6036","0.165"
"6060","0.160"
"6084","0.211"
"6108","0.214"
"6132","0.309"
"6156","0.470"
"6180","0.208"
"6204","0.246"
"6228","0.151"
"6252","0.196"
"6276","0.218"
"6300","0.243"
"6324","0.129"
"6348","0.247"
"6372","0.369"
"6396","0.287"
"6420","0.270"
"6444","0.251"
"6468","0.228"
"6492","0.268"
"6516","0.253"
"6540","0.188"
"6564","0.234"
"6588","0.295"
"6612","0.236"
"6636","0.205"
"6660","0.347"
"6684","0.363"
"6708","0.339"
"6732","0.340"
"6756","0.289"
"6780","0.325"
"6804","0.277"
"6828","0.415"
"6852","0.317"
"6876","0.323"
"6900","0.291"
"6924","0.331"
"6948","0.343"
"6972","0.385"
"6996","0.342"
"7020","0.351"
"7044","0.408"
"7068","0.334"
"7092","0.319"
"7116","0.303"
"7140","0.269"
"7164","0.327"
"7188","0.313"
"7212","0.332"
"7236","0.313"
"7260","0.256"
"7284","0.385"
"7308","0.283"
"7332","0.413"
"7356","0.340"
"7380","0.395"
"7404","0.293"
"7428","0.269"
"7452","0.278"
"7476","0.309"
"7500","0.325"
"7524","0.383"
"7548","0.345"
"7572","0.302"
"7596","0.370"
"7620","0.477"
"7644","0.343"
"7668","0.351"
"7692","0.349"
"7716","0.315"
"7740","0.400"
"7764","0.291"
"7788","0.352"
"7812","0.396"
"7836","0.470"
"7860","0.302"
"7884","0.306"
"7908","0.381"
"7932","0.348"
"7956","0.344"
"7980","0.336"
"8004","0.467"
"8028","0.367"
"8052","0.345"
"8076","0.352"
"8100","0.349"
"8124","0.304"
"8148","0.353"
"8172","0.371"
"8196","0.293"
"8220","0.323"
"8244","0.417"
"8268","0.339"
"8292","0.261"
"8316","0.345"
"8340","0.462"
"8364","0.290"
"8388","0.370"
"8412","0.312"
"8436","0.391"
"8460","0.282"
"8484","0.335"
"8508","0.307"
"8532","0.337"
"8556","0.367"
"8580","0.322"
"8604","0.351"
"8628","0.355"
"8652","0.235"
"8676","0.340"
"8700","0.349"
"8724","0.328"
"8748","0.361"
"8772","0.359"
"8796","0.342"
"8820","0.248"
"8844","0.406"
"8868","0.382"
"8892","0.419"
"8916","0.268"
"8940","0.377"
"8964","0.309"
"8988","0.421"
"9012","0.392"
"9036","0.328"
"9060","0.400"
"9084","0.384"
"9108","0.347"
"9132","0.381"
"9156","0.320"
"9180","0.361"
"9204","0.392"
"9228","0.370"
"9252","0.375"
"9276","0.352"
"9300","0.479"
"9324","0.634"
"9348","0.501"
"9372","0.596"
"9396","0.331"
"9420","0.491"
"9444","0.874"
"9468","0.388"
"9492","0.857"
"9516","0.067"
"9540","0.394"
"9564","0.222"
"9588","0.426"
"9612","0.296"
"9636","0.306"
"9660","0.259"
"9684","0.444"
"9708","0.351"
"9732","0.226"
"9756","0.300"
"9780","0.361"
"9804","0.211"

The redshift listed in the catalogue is 0.648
